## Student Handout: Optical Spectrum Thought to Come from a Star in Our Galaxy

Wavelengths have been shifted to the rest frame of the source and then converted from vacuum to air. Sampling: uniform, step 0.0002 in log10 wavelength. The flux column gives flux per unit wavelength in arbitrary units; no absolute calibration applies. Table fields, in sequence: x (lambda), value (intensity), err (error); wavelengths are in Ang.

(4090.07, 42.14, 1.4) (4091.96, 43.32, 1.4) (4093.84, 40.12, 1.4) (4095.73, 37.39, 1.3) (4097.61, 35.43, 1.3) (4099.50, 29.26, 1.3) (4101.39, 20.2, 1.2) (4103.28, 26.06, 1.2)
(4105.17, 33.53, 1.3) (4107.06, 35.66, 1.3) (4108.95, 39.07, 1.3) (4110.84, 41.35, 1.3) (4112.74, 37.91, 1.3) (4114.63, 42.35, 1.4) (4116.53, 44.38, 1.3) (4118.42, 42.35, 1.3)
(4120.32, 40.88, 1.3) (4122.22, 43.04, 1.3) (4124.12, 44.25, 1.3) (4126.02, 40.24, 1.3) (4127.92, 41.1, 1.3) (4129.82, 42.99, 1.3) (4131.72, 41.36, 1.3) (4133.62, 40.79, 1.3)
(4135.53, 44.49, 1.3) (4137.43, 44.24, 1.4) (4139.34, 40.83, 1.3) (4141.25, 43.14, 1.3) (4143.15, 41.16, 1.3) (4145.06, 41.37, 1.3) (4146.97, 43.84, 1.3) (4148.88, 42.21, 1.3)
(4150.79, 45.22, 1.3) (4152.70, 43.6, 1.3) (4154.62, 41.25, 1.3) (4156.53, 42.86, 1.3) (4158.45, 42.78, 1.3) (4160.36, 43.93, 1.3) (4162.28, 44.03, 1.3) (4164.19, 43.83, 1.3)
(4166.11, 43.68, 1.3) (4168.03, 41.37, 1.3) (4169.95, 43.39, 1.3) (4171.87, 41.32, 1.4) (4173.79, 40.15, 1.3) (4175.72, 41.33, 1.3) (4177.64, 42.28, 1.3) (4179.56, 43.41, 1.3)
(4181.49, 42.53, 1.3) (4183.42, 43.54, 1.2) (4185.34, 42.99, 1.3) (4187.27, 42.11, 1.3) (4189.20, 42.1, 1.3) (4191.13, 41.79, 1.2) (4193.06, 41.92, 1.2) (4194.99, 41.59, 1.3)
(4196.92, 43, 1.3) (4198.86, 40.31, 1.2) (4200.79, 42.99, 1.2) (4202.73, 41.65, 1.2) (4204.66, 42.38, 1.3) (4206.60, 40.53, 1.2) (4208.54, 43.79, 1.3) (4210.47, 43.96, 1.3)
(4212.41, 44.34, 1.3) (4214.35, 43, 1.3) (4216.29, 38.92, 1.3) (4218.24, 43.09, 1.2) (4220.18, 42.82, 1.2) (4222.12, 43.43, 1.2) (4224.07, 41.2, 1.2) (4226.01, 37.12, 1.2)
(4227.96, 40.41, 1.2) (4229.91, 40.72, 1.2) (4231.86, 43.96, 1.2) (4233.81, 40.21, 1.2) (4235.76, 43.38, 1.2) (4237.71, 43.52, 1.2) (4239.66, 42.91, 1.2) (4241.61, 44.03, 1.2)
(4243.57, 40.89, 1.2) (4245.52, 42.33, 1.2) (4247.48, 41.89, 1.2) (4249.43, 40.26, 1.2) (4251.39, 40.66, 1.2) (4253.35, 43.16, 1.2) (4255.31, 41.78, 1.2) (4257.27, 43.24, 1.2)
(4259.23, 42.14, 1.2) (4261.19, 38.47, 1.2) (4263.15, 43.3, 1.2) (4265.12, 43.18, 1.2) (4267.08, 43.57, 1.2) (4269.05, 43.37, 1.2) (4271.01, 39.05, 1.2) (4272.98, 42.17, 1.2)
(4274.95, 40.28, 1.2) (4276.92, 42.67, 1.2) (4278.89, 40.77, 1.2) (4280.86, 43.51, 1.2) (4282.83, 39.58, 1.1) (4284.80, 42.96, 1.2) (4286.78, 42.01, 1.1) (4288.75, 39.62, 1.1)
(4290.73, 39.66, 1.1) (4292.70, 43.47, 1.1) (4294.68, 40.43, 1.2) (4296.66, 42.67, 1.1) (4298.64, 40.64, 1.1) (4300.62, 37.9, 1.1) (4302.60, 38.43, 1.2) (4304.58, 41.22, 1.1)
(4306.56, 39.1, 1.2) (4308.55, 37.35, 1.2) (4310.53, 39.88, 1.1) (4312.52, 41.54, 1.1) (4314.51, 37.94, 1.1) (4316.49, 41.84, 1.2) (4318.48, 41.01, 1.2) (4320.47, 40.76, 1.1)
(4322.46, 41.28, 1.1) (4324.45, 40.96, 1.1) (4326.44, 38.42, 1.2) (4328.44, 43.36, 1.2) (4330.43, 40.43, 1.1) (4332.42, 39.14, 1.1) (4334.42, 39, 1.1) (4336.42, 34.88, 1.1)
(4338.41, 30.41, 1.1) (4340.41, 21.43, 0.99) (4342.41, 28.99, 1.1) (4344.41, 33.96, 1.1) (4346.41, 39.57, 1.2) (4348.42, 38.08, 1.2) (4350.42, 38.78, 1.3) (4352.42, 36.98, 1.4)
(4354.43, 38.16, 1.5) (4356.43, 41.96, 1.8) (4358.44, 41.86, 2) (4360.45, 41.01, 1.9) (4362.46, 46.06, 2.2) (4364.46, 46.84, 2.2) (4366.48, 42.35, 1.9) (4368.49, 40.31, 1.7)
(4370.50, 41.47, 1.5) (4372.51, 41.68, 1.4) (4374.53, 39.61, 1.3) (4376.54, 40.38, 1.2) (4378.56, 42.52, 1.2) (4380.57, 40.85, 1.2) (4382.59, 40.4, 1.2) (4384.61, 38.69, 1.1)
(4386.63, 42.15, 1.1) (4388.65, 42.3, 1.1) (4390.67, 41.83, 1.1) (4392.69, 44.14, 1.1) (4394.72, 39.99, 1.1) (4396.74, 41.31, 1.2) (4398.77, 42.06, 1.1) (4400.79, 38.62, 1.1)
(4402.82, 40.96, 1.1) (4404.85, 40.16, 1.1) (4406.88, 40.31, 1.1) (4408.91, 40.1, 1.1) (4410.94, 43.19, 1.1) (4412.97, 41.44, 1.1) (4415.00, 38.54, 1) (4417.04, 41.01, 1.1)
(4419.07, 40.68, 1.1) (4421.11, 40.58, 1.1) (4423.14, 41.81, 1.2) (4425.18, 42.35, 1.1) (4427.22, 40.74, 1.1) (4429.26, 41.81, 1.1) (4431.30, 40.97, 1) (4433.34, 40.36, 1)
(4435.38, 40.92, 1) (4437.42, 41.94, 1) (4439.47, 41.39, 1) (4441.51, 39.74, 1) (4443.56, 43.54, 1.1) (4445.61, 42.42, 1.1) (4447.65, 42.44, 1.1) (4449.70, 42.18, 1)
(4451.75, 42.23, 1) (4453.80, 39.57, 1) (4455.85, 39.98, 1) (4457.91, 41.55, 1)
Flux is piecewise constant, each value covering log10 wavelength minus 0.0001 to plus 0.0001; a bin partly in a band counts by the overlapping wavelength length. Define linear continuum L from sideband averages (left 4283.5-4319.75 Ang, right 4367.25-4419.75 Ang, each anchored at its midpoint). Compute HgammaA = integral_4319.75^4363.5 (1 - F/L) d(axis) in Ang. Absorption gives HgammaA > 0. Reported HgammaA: 2.9 Ang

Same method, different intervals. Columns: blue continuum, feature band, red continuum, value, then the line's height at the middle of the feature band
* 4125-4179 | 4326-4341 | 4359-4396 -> 2.06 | 41.9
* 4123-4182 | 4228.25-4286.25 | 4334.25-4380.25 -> -2.10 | 40.5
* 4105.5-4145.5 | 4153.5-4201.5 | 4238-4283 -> -0.89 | 41.6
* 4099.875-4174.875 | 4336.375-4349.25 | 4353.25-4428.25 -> 2.81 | 41.2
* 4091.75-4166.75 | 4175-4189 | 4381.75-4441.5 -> -0.73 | 40.5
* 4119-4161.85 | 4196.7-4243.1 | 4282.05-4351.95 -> -1.48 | 40.8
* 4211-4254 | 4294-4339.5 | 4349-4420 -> 2.20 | 41.5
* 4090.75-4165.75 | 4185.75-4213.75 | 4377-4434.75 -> -1.25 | 40.5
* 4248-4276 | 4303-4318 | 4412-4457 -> 0.64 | 41.6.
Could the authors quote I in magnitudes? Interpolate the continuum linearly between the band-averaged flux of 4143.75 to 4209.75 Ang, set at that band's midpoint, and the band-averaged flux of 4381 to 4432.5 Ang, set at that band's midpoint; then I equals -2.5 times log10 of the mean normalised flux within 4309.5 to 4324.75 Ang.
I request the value 0.03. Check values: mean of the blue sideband 42.5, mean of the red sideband 41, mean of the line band 40.6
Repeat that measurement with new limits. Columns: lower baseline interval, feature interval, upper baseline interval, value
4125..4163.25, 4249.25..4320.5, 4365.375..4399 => 0.02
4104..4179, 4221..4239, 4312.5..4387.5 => -0.02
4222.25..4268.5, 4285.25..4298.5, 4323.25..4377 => -0.02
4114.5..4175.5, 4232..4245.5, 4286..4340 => -0.04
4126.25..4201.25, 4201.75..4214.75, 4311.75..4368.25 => -0.03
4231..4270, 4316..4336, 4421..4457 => 0.04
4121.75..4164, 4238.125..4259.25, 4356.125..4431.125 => 0.00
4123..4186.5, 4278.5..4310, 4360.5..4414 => 0.04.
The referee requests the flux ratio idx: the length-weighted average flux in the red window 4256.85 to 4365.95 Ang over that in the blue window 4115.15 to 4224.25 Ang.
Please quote 0.94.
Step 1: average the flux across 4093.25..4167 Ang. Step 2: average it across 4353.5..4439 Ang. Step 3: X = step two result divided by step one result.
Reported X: 1.02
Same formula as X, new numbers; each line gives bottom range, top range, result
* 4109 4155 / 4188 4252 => 0.99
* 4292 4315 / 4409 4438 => 1.03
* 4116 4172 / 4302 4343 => 0.89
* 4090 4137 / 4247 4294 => 1.07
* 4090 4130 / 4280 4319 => 1.06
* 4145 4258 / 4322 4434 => 0.94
